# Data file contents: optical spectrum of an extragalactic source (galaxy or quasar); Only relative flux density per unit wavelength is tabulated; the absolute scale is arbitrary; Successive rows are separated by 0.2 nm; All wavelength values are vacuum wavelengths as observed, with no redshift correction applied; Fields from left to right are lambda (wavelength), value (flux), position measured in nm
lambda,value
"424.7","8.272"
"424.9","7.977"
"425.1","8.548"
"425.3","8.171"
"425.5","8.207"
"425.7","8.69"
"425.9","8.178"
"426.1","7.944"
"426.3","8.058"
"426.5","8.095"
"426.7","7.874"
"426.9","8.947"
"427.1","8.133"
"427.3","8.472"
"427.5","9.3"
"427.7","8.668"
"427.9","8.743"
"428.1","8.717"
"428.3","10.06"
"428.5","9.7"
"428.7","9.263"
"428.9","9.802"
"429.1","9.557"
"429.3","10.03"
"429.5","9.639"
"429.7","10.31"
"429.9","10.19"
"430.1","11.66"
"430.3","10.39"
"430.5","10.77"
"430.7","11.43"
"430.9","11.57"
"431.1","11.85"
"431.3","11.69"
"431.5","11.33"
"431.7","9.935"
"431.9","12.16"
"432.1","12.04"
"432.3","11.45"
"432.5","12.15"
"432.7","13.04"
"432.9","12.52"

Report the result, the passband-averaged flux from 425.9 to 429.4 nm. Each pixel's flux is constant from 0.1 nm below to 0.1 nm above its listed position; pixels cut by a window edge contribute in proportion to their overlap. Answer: 8.88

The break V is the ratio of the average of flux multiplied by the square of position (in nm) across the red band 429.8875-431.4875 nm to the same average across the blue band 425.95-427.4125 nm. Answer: 1.39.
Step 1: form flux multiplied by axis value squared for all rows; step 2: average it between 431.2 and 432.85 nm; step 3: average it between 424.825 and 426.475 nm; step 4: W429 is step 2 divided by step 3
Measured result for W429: 1.5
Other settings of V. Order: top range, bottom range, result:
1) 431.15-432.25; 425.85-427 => 1.43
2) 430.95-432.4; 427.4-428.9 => 1.26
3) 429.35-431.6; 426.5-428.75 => 1.25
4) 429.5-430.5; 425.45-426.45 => 1.31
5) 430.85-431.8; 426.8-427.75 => 1.32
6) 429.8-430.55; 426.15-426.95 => 1.34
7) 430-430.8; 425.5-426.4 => 1.37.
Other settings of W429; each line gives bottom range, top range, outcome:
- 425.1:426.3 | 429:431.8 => 1.33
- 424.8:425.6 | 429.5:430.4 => 1.31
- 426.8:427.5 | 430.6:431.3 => 1.37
